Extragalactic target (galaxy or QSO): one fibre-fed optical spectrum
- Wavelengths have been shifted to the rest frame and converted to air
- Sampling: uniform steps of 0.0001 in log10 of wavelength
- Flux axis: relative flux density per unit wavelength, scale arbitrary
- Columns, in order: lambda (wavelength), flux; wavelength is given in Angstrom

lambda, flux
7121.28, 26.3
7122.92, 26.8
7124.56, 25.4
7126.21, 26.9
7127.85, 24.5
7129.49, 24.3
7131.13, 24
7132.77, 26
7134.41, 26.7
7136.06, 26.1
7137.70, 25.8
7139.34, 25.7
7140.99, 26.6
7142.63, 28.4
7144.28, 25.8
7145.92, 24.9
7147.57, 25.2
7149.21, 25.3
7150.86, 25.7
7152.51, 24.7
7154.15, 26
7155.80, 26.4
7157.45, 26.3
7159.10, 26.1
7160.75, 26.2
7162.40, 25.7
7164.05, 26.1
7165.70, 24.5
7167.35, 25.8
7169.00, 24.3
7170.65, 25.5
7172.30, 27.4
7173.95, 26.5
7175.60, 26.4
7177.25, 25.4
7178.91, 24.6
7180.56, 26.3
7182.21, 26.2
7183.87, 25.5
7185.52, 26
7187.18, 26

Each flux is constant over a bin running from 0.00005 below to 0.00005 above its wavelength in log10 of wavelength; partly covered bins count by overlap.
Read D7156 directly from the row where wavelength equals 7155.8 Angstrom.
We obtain 26.4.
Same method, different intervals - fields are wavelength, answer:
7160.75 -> 26.2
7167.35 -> 25.8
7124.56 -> 25.4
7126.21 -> 26.9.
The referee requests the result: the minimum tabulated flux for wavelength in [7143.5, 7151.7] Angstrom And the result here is 24.9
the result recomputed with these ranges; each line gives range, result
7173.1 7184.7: 24.6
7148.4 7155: 24.7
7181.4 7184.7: 25.5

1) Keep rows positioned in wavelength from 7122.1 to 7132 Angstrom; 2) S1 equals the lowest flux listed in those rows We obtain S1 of 24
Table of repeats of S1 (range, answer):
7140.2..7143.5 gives 26.6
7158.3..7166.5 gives 24.5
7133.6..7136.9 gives 26.1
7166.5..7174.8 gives 24.3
